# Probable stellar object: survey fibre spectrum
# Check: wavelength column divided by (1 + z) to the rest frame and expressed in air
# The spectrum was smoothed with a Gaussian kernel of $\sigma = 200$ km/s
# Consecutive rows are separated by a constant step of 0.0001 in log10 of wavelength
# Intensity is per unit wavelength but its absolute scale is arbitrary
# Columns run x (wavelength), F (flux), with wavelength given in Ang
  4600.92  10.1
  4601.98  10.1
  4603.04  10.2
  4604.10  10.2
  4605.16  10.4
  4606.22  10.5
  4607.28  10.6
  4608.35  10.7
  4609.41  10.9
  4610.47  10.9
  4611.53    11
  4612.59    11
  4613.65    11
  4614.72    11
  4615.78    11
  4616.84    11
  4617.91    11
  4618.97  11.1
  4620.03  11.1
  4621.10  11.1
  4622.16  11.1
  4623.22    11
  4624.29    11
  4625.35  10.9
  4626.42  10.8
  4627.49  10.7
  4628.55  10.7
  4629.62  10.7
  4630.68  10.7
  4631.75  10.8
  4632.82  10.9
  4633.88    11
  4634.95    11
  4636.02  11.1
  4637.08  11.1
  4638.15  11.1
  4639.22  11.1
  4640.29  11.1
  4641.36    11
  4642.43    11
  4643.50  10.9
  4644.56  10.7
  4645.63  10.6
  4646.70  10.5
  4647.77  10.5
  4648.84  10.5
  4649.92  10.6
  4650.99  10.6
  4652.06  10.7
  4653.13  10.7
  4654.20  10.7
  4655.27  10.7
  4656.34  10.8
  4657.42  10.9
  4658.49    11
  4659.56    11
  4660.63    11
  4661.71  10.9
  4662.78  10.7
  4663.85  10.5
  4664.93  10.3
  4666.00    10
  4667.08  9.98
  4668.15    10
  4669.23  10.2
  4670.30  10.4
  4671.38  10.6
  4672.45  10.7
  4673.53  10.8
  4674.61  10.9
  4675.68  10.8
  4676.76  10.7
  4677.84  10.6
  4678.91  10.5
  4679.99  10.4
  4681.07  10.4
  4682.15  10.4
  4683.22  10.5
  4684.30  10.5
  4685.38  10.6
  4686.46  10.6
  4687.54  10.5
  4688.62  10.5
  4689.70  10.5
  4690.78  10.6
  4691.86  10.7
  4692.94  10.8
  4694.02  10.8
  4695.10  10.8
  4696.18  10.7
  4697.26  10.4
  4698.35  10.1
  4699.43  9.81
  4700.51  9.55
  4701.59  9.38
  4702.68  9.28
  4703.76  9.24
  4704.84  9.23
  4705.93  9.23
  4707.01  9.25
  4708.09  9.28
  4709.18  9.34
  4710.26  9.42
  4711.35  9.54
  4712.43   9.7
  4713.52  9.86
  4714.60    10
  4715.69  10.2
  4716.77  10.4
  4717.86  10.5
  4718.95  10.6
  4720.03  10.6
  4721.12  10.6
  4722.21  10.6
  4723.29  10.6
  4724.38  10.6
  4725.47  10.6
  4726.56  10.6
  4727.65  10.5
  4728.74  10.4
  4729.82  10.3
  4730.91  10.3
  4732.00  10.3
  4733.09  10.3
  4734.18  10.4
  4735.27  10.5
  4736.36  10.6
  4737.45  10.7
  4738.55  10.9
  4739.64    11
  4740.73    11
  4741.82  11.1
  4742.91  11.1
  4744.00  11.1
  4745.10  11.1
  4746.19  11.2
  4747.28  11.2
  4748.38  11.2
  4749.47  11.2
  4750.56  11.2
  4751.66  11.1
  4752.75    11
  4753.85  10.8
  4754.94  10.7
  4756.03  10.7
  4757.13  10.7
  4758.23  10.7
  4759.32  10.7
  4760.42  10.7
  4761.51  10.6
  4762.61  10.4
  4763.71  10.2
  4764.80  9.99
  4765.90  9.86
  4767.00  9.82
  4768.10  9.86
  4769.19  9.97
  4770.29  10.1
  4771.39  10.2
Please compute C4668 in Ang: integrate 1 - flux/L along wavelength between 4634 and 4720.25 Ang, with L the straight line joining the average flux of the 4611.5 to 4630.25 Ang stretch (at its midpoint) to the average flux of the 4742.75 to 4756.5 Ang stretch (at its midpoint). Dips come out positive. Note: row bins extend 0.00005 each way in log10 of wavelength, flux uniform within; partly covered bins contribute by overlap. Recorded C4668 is 4.50 Ang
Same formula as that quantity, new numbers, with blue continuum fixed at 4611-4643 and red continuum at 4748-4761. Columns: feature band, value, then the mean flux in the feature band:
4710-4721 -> 0.8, 10.1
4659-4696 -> 1.3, 10.6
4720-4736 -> 0.6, 10.5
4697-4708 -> 1.4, 9.51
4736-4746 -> -0.1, 11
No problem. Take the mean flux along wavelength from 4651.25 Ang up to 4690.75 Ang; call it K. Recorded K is 10.6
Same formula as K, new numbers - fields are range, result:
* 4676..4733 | 10.2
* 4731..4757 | 10.9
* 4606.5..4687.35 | 10.8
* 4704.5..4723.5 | 9.94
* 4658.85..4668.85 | 10.5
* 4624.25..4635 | 10.8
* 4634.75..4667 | 10.8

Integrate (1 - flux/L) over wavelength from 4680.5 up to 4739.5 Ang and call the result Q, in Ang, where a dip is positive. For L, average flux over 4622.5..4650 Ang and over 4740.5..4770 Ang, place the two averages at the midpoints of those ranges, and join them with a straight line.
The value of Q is 2.85 Ang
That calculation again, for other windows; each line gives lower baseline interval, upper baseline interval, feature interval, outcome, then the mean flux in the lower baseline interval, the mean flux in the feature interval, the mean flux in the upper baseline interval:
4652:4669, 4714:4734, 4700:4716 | 1.52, 10.6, 9.49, 10.4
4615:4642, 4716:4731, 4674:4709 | 1.46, 11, 10.2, 10.5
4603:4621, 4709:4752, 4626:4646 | -0.24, 10.8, 10.9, 10.6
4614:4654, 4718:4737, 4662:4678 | 0.37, 10.9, 10.5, 10.5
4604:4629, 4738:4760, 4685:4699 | 0.46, 10.9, 10.6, 11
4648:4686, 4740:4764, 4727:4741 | 0.38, 10.6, 10.5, 10.9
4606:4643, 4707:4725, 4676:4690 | -0.17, 10.9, 10.5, 10.1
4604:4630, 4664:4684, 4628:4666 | -0.51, 10.9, 10.8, 10.5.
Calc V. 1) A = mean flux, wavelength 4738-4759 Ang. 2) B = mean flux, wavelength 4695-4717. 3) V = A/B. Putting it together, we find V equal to 1.13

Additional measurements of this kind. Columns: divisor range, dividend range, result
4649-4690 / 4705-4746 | 0.98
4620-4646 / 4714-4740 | 0.96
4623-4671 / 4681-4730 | 0.95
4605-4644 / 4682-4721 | 0.92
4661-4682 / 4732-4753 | 1.04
